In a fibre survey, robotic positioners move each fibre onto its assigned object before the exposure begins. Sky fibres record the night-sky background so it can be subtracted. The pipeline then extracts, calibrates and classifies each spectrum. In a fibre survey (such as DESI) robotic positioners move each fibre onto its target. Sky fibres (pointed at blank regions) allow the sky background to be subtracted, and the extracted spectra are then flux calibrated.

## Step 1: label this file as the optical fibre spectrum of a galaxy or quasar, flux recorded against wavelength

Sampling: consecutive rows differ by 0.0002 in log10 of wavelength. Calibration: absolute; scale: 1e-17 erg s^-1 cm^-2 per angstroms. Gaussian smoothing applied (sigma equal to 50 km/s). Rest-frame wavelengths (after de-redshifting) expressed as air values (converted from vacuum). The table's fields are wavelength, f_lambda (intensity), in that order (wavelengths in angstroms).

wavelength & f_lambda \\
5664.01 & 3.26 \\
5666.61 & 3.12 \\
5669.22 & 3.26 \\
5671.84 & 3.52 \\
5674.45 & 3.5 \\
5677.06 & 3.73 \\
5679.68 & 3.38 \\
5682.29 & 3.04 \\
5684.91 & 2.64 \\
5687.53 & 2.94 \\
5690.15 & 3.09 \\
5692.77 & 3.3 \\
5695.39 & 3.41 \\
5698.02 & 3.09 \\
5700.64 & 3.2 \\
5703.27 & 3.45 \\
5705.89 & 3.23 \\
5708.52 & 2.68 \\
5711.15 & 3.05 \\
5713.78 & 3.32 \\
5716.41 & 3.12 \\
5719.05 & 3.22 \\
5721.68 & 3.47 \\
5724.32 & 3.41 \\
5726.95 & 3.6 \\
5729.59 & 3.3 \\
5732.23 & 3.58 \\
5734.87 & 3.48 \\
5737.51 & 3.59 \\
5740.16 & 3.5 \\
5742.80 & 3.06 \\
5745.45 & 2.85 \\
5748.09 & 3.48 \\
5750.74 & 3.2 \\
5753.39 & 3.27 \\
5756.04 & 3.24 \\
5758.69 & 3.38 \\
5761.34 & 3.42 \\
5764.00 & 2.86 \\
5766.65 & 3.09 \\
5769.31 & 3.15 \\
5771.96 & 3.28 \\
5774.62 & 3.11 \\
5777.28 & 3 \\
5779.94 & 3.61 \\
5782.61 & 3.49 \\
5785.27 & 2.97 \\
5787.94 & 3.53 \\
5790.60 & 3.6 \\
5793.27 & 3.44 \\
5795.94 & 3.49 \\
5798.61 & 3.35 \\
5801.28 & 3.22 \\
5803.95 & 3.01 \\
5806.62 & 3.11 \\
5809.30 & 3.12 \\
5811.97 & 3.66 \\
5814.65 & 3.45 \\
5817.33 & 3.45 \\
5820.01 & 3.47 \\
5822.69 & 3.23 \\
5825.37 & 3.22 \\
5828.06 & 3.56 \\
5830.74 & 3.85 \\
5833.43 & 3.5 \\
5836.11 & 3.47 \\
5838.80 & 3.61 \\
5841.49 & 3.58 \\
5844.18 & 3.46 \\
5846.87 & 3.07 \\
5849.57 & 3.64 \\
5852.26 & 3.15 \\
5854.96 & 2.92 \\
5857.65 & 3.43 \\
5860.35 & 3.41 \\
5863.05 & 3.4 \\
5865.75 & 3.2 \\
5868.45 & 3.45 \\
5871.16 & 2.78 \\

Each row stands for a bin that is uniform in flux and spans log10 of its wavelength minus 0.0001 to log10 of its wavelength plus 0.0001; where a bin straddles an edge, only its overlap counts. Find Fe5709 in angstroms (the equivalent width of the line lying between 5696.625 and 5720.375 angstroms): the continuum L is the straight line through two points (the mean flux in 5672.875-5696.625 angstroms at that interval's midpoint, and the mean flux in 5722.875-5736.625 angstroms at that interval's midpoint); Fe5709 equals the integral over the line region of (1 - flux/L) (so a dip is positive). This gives 1.5 angstroms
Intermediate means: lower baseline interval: 3.23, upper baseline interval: 3.48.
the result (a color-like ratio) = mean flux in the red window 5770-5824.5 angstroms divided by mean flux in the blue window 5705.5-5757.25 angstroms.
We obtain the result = 1.01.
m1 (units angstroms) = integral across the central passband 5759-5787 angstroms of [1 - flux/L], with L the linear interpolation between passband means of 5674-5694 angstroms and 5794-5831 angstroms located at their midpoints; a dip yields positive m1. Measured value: 0.82 angstroms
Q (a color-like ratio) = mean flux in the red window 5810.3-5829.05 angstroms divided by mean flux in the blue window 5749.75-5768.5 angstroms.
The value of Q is 1.1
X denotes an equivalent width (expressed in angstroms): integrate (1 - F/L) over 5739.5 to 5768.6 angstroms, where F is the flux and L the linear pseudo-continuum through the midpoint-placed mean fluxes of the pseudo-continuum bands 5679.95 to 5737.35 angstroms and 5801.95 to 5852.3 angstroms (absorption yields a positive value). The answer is 0.8 angstroms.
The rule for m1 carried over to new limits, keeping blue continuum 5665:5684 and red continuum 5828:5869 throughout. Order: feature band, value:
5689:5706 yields 0.51 angstroms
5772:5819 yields 0.89 angstroms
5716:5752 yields 0.19 angstroms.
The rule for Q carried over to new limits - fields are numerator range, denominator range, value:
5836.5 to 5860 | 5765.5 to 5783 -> 1.04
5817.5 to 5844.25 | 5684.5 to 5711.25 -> 1.12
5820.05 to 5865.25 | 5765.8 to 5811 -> 1.04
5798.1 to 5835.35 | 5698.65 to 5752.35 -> 1.03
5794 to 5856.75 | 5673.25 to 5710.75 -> 1.06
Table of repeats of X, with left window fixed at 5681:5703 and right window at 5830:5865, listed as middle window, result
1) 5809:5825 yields -0.3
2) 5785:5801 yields -0.5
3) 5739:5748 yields 0.1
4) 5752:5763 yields -0.3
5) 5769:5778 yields 0.3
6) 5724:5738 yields -1.4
